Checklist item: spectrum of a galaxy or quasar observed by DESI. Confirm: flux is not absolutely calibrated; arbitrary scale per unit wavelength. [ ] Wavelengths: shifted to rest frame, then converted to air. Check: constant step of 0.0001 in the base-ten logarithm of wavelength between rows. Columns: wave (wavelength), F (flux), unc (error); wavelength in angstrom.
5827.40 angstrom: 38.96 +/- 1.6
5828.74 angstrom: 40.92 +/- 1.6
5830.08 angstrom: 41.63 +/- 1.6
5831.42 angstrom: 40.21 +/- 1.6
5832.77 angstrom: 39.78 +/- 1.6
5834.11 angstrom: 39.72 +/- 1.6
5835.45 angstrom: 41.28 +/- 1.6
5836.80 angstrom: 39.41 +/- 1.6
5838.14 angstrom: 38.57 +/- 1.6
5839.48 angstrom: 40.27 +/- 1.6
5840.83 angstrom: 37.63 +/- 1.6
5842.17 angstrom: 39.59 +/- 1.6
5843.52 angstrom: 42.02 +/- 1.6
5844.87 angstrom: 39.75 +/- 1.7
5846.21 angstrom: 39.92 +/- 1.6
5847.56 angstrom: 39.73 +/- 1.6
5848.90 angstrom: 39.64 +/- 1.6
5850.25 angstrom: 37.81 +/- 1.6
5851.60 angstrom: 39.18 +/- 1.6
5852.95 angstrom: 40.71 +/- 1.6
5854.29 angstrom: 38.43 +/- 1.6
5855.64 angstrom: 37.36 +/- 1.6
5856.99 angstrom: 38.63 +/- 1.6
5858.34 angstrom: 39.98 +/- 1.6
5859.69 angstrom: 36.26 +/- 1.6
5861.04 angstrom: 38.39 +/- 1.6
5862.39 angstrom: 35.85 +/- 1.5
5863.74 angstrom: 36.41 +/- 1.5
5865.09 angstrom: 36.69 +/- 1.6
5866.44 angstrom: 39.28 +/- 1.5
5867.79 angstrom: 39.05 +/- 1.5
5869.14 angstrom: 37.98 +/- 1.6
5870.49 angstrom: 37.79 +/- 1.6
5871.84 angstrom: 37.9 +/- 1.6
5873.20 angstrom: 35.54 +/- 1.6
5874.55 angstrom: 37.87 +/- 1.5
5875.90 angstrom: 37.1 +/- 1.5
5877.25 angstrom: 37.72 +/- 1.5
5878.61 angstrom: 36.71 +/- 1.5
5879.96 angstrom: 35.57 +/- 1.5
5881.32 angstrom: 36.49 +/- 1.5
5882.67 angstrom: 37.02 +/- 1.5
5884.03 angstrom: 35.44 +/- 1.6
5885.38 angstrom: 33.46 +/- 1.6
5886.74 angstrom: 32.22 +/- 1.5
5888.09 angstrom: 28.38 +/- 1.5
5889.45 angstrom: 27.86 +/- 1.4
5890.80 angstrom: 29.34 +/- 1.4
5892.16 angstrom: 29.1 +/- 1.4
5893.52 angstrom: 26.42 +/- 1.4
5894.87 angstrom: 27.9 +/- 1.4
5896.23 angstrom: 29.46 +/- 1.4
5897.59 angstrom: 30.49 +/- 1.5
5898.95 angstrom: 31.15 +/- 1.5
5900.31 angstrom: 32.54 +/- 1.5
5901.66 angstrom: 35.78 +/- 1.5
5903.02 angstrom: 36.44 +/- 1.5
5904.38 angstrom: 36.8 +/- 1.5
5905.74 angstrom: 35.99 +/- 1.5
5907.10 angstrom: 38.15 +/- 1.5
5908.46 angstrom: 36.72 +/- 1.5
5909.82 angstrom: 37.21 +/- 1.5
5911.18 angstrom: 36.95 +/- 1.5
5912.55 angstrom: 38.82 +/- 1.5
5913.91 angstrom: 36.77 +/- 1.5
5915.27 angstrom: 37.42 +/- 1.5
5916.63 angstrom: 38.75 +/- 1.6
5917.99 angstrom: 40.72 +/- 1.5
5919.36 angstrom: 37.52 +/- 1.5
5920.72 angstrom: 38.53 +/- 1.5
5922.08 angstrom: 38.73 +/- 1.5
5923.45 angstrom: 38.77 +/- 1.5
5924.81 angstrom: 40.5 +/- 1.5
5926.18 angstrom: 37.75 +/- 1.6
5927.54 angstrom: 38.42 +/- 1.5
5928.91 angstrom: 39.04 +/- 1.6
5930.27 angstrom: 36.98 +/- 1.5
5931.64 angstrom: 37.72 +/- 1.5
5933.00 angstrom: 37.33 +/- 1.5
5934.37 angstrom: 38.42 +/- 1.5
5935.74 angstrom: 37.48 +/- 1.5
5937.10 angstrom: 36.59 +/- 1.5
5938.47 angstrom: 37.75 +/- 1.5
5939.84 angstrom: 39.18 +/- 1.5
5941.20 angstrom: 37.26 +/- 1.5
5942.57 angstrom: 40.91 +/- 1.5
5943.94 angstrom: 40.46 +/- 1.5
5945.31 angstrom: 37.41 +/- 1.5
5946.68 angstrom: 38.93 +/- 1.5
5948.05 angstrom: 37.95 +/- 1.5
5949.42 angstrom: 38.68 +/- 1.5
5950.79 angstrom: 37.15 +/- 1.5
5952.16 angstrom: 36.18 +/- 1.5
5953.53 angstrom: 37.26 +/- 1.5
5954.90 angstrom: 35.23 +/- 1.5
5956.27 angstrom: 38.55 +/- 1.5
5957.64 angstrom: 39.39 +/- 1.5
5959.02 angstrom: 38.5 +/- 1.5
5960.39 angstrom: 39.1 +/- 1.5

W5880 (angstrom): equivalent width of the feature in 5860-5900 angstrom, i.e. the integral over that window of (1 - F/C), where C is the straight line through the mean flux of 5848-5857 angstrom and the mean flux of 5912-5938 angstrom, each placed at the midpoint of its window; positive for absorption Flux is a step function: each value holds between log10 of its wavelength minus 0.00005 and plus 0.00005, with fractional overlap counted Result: 4.5 angstrom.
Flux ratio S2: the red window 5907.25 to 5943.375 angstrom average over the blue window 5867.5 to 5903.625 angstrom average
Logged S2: 1.13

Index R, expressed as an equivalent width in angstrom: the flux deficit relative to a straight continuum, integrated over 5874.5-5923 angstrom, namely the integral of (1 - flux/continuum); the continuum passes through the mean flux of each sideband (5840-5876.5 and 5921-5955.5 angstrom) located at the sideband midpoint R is 4.4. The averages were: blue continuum 38.4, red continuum 38.1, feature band 34.8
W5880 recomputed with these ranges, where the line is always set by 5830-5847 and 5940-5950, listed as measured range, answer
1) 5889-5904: 3.27 angstrom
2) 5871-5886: 1.16 angstrom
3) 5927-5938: 0.34 angstrom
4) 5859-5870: 0.60 angstrom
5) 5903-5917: 0.68 angstrom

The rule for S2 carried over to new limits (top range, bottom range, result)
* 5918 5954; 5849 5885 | 1.02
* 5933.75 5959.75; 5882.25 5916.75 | 1.13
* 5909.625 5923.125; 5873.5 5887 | 1.06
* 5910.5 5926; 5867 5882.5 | 1.03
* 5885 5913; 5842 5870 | 0.85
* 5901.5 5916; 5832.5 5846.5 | 0.93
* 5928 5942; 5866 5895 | 1.10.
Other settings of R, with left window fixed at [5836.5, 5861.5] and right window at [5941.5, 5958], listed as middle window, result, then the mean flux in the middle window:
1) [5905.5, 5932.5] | 0.23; 38.1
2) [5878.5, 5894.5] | 2.75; 32.1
